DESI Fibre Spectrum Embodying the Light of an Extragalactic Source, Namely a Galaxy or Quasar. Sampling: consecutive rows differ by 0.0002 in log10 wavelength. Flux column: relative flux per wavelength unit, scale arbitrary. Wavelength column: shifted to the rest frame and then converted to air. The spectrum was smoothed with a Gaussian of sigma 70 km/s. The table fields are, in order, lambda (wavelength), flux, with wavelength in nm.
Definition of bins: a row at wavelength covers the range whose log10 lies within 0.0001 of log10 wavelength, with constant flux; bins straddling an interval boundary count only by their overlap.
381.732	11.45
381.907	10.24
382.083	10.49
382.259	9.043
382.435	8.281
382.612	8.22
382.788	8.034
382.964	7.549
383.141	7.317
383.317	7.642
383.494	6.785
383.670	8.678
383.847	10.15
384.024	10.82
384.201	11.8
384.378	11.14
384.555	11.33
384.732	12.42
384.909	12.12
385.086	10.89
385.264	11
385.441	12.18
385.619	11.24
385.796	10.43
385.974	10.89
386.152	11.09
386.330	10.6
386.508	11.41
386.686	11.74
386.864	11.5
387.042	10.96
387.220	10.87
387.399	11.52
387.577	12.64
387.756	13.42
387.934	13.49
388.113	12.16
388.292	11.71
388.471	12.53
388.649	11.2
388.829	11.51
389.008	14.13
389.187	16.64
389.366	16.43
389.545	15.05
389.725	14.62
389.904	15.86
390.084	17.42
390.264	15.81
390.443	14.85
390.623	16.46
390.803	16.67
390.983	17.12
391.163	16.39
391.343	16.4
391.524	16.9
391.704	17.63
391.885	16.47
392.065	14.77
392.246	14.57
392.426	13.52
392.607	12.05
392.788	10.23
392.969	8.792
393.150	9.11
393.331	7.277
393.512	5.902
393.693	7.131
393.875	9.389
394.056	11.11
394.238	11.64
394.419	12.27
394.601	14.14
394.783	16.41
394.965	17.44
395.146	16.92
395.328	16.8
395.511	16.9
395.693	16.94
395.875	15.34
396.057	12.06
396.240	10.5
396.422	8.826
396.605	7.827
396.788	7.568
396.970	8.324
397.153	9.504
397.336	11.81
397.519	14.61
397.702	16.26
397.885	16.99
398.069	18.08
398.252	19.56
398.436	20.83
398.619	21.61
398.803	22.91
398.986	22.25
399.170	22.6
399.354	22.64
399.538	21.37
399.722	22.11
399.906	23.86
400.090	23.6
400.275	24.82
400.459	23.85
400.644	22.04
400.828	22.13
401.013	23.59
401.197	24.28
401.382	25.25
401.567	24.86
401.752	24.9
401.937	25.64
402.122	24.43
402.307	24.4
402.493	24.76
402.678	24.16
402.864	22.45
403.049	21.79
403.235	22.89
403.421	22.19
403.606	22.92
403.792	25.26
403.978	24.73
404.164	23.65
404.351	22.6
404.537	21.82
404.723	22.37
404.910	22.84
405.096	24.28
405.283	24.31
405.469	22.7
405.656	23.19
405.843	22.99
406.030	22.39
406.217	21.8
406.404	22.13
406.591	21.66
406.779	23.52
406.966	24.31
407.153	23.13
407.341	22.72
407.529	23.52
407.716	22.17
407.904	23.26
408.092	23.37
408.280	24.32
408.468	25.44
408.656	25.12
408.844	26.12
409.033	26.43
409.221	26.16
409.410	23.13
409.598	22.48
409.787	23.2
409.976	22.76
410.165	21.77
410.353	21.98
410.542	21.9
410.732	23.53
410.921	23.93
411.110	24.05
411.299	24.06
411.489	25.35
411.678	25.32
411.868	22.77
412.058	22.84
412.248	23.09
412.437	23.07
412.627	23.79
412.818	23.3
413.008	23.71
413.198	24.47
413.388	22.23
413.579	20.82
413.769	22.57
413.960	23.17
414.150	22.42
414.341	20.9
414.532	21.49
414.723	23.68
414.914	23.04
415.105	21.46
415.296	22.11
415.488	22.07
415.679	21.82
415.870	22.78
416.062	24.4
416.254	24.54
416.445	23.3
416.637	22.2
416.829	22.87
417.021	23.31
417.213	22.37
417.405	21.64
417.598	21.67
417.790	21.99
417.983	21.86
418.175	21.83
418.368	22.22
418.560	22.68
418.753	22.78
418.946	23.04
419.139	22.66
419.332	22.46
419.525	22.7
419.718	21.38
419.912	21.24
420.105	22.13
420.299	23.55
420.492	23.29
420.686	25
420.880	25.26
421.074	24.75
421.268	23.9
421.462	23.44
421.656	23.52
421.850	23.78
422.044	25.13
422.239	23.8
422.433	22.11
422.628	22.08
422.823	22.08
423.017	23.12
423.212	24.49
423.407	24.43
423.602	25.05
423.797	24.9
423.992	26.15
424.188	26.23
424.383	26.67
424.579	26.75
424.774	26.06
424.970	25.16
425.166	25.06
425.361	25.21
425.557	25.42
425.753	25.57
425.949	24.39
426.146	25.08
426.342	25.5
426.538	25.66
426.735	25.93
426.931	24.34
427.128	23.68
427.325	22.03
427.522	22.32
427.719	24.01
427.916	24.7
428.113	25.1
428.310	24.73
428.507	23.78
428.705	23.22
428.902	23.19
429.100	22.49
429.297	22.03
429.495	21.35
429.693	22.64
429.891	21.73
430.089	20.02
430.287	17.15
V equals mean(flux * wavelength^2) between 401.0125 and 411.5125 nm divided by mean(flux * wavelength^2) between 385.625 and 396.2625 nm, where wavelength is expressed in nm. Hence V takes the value 1.91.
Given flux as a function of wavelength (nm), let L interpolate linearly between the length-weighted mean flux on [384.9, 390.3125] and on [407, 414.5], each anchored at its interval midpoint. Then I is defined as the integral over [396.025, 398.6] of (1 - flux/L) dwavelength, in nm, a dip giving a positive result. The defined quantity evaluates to 0.59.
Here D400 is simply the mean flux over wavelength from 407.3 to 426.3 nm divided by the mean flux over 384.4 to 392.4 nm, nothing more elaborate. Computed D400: 1.74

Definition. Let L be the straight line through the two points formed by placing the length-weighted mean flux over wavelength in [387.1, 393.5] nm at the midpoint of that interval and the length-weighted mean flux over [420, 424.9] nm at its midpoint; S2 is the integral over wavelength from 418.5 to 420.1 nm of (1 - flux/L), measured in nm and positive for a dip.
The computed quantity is 0.06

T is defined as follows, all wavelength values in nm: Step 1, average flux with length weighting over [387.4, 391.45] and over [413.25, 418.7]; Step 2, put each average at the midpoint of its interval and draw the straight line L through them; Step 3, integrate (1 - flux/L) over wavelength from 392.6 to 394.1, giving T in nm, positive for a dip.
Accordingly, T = 0.666 nm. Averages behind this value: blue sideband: 14.6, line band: 8.76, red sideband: 22.4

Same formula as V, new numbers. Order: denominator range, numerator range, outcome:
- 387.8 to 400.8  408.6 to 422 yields 1.67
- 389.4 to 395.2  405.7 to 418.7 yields 1.85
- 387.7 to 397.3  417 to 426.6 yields 2.08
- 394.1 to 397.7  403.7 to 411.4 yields 1.91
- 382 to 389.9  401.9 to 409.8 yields 2.30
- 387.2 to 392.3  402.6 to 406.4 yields 1.68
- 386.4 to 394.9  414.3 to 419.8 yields 1.94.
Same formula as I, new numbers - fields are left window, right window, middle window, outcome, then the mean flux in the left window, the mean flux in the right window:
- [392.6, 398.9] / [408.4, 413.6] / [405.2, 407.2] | -0.245 nm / 13.3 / 23.7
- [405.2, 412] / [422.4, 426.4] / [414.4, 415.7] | 0.100 nm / 23.5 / 24.9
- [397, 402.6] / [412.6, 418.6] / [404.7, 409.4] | -0.362 nm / 21.4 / 22.6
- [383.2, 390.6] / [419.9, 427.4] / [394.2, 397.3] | 0.449 nm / 12.2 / 24.5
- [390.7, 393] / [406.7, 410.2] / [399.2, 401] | -0.335 nm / 14.9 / 23.9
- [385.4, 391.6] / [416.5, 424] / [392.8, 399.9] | 0.643 nm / 13.5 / 23.1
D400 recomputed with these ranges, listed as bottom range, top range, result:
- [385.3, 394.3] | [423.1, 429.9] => 1.90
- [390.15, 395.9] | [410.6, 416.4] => 1.67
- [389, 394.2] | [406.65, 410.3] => 1.74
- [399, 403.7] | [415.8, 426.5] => 1.01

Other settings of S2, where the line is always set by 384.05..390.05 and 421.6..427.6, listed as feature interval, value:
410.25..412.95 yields -0.42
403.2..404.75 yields -0.46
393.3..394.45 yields 0.43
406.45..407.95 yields -0.32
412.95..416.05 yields -0.17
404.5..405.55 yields -0.28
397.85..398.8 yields -0.23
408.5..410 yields -0.38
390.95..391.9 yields -0.21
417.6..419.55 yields 0.02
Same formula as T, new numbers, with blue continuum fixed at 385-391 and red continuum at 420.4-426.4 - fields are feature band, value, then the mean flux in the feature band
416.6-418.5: 0.04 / 22.2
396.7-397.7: 0.32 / 10.9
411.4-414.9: -0.29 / 23.1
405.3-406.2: -0.19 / 22.9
